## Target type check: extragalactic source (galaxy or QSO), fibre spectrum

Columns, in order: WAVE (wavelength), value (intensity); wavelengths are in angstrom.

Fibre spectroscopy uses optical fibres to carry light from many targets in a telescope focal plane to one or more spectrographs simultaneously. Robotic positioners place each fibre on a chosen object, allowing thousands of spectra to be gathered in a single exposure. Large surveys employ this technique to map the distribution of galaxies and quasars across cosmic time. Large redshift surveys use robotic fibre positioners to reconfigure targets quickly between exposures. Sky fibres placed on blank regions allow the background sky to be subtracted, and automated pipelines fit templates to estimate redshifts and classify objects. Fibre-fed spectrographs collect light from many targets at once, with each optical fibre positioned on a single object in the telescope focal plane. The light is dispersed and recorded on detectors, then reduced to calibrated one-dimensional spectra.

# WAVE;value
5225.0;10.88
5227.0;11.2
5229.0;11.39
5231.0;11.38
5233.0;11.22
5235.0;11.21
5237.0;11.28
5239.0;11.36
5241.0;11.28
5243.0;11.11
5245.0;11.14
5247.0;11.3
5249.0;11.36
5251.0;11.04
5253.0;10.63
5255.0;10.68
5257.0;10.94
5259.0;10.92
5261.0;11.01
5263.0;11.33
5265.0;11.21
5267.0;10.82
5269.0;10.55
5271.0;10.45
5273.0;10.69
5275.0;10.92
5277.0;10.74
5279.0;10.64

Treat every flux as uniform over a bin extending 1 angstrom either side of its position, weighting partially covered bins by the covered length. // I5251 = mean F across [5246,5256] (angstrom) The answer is 11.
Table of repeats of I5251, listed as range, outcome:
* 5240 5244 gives 11.2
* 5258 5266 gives 11.1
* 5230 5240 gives 11.3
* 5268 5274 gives 10.6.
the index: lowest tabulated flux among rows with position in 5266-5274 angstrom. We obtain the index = 10.45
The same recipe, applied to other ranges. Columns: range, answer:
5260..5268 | 10.82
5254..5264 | 10.68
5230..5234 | 11.22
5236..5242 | 11.28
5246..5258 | 10.63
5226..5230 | 11.2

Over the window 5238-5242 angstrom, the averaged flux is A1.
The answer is 11.3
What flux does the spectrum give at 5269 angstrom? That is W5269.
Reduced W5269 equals 10.55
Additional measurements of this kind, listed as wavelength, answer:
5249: 11.36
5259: 10.92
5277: 10.74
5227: 11.2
